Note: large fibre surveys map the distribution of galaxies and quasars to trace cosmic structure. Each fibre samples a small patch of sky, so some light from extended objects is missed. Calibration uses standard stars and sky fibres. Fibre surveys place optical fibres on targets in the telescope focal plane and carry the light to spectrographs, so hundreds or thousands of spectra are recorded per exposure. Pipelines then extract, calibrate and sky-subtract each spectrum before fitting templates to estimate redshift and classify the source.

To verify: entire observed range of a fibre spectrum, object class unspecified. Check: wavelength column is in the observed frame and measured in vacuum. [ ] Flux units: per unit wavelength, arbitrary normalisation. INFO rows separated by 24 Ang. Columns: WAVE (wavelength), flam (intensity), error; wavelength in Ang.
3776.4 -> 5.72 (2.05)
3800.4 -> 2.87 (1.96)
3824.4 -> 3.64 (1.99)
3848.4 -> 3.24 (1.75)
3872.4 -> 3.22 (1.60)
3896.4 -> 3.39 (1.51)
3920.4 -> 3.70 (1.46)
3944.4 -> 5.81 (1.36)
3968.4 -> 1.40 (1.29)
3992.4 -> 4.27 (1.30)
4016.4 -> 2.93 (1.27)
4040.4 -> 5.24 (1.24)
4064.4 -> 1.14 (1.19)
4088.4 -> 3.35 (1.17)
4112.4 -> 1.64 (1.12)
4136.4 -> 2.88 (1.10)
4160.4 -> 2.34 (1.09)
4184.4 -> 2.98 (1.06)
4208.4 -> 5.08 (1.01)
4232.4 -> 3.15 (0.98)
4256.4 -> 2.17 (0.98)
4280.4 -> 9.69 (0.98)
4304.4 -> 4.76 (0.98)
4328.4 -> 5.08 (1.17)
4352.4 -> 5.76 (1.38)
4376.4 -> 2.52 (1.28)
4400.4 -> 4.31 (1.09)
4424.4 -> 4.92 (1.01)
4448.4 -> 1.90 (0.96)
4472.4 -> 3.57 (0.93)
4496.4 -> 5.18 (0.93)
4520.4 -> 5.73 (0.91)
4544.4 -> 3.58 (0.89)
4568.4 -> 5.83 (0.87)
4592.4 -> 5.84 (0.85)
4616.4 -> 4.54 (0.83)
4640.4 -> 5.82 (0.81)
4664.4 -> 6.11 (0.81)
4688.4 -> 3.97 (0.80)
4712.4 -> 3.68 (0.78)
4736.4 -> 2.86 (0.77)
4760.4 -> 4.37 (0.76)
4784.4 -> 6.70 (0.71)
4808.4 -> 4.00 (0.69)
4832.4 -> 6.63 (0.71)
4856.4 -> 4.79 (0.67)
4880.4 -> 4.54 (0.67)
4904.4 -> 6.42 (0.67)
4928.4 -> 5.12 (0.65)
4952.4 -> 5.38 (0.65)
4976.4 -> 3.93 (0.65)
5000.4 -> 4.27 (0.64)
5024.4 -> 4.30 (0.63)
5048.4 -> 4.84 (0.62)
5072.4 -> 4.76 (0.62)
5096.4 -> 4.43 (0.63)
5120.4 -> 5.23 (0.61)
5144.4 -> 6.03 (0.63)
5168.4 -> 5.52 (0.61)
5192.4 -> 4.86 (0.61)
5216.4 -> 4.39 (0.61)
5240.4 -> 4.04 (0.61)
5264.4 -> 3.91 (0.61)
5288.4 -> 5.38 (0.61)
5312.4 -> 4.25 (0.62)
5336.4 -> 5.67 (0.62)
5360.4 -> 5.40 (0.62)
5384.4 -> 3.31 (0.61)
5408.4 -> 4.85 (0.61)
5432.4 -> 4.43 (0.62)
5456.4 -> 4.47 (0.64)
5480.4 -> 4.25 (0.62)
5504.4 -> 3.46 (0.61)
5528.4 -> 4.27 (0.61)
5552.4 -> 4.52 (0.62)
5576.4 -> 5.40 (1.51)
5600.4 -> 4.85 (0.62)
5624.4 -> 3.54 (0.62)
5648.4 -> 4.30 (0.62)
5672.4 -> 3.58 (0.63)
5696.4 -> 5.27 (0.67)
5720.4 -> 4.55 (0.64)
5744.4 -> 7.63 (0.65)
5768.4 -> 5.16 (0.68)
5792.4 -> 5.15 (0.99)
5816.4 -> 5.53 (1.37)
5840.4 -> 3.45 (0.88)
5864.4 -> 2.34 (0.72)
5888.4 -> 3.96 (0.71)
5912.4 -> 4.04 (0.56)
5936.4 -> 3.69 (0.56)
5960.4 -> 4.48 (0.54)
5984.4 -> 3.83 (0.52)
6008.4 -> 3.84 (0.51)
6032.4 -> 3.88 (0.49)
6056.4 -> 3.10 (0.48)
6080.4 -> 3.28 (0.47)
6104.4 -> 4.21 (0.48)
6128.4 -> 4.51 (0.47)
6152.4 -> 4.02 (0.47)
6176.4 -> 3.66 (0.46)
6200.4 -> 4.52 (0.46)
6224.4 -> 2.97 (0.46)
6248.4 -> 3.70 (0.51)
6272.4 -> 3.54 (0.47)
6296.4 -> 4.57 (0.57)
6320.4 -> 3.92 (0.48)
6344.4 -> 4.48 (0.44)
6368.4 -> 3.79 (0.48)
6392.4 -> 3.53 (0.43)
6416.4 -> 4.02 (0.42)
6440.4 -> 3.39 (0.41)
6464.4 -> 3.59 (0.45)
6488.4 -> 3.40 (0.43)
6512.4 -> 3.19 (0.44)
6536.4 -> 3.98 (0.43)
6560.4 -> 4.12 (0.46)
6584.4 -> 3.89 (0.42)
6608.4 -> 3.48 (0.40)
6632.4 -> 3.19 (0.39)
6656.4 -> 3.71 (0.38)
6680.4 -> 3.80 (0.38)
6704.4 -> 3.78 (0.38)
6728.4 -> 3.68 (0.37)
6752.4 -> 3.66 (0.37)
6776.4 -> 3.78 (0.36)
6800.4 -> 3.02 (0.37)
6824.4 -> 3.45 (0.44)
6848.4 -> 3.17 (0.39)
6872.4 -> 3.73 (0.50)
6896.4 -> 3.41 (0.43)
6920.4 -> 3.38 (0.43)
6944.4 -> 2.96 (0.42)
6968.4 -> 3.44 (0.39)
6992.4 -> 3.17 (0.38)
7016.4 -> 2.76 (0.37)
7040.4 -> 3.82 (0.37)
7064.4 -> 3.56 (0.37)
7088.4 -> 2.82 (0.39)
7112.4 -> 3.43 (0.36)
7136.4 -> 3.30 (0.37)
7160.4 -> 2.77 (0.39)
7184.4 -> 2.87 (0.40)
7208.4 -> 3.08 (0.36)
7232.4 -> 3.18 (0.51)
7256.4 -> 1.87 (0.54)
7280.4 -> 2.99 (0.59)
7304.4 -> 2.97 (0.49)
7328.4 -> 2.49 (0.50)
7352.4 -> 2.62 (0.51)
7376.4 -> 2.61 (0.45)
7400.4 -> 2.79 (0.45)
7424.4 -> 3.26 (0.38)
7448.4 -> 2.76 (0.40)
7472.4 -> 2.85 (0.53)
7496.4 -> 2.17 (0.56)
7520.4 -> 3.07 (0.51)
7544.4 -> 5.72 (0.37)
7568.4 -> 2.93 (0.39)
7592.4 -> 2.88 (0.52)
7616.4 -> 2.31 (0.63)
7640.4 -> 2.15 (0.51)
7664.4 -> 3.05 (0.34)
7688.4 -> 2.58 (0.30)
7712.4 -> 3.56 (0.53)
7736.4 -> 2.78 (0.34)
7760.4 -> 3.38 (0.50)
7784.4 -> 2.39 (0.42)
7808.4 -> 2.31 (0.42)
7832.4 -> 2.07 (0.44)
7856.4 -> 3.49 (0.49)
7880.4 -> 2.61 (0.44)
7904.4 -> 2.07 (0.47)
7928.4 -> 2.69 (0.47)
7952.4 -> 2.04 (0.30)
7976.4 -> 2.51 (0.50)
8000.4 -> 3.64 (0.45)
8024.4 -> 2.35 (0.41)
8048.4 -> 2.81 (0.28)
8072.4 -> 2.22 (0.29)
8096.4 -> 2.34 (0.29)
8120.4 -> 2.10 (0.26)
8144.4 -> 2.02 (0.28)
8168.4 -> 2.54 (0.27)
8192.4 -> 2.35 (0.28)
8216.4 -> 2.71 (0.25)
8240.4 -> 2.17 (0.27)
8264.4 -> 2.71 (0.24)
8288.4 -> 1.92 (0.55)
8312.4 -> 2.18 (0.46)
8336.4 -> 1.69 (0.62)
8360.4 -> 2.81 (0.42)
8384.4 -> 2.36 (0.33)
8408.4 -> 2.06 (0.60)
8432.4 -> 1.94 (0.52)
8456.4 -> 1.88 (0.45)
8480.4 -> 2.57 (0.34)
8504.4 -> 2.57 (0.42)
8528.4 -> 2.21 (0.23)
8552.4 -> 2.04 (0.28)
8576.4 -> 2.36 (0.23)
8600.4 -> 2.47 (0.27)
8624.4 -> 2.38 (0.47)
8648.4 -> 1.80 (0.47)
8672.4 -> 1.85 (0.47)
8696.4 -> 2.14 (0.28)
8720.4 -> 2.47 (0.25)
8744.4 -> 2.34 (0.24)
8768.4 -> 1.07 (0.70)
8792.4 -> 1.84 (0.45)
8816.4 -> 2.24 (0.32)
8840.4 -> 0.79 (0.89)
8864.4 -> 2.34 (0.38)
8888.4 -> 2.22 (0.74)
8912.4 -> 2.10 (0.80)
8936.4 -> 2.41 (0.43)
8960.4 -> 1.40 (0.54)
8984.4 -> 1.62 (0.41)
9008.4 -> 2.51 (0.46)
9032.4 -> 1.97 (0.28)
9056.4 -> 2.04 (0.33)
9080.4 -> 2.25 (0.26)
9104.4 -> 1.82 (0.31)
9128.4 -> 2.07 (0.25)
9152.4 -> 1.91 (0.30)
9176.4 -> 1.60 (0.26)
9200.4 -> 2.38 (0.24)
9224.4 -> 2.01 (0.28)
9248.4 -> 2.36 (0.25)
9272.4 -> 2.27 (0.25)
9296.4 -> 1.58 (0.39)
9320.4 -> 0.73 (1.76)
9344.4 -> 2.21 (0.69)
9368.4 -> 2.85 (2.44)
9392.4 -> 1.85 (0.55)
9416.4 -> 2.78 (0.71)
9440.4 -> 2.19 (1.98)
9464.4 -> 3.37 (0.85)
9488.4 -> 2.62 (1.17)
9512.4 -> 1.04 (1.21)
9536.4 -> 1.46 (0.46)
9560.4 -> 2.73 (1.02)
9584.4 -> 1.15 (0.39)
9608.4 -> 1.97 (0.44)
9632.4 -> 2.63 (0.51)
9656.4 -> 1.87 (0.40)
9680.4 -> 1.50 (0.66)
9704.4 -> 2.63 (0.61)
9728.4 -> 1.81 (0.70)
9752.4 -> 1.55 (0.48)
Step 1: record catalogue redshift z 0.15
